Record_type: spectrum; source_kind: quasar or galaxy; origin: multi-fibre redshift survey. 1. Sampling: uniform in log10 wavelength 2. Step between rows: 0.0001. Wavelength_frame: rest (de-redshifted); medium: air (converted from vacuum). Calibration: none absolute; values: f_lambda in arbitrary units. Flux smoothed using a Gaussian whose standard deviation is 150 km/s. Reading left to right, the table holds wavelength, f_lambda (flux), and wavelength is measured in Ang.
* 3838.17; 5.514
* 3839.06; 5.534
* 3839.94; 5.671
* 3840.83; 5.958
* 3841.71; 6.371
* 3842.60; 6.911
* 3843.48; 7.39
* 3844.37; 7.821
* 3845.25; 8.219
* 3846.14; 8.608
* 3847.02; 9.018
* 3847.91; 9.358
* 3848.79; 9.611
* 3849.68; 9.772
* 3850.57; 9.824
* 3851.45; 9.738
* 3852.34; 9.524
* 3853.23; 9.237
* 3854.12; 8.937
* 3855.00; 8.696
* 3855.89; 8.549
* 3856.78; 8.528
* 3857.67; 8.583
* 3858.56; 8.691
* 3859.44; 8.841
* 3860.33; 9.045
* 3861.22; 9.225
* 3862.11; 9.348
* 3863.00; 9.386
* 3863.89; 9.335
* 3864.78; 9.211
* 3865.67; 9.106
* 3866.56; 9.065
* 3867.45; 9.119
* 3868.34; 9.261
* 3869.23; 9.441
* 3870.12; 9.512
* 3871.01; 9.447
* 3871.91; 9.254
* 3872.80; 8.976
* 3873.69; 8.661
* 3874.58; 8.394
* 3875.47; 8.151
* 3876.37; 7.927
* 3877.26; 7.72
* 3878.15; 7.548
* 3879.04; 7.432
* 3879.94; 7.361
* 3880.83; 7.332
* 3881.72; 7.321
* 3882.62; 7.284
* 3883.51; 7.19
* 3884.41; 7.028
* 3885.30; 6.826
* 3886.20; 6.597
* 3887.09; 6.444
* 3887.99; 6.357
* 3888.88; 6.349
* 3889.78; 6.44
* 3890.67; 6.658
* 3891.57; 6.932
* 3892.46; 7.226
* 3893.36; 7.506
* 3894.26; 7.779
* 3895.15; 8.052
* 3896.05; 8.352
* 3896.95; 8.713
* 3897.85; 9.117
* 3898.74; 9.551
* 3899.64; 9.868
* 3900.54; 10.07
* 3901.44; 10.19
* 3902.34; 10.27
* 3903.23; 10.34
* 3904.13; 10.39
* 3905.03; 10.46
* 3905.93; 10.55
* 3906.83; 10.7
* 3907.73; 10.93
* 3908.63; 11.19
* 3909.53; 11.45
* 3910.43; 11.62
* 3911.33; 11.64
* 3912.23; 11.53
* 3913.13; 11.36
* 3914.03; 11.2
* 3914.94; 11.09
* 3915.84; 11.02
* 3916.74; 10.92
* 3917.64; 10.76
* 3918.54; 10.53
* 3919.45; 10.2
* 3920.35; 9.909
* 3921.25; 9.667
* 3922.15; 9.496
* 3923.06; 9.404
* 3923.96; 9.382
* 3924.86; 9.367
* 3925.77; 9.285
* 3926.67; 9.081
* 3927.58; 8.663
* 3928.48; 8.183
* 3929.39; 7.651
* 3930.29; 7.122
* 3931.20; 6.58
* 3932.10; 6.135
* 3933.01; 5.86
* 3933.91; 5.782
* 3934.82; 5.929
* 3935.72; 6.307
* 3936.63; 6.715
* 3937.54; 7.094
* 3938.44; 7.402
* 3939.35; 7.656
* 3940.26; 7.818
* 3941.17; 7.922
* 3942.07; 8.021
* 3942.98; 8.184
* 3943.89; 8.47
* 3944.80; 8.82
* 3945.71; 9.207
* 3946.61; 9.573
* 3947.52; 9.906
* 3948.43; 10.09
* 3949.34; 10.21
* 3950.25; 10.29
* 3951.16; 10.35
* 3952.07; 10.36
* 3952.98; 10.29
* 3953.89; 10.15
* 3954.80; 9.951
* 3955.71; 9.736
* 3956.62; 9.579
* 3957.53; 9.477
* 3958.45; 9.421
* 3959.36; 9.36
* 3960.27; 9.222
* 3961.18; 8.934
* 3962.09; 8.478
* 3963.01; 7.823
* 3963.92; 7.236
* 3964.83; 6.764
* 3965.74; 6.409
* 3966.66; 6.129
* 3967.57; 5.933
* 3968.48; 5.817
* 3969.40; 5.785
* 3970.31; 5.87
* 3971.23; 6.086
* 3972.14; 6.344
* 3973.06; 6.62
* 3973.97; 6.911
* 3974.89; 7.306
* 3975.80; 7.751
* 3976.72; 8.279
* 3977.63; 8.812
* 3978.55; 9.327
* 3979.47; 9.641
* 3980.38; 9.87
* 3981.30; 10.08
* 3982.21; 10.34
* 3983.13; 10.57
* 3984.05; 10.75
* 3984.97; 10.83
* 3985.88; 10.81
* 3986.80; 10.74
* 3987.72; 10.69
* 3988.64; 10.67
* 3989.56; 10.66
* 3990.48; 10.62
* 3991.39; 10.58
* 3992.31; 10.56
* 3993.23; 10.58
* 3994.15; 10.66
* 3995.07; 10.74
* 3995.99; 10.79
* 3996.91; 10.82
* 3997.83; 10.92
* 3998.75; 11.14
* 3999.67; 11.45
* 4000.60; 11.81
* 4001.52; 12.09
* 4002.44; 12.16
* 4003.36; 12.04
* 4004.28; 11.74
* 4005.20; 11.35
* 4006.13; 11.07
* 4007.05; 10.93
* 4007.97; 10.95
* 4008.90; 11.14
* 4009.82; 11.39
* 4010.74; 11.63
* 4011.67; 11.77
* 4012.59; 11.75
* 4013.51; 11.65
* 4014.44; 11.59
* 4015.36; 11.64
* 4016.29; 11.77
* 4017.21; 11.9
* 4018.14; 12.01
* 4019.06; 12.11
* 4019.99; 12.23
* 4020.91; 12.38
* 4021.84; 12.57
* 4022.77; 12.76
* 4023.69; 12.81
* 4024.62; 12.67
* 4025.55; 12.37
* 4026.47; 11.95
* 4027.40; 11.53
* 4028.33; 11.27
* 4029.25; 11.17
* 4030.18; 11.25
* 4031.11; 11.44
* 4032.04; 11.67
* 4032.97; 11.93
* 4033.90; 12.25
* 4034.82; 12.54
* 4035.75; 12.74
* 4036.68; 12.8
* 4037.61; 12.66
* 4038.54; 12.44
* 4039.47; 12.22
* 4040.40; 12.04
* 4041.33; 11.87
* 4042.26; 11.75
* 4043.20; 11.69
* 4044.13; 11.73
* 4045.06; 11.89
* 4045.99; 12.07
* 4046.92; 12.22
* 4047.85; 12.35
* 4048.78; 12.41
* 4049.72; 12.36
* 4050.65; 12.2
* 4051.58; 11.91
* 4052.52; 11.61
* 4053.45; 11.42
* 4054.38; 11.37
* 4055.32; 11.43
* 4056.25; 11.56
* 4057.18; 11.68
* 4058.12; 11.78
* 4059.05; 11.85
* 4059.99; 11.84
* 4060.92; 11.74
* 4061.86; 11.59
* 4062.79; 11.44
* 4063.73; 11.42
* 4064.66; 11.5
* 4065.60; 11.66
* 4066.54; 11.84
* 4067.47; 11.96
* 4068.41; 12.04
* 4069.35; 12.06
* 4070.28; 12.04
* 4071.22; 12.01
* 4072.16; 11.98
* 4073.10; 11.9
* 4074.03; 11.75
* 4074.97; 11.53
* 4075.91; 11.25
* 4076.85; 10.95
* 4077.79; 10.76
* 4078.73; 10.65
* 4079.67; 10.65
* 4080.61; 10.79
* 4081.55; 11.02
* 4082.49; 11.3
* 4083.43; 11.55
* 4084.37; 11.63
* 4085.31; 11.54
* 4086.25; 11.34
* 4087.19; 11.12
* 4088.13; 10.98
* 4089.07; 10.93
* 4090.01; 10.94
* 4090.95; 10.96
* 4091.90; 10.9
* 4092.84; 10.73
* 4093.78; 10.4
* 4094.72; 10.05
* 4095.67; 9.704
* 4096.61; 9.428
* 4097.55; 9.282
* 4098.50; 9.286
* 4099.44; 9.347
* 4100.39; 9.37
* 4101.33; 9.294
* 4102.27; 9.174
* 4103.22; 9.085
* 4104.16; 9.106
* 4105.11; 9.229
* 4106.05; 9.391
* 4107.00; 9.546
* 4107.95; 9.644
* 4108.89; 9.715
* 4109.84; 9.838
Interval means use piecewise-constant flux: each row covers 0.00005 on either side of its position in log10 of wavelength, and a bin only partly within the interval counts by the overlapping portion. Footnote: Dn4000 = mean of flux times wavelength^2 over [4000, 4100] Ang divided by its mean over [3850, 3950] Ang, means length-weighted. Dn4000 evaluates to 1.42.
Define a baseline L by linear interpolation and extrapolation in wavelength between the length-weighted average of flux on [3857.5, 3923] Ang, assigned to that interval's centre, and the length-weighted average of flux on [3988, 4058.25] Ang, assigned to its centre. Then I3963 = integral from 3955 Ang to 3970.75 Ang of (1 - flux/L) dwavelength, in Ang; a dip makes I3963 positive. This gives 4.0 Ang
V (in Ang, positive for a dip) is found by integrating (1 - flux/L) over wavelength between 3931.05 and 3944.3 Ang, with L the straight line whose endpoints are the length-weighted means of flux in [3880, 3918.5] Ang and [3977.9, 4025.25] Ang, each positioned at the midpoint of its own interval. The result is 3.8 Ang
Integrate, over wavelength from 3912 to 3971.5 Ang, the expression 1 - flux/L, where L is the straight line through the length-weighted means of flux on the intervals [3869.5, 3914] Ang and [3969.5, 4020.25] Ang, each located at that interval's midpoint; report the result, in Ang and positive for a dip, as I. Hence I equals 5.7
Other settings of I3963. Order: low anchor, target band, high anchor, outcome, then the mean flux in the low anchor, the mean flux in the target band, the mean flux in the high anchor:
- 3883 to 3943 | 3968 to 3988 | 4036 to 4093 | 2.9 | 8.75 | 8.58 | 11.6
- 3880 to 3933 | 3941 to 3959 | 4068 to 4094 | 0.1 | 8.99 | 9.53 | 11.3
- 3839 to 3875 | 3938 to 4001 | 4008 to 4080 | 8.7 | 8.7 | 9.14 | 11.8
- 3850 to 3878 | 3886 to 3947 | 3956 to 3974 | -5.0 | 8.98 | 8.85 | 7.44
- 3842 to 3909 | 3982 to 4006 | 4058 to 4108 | -2.7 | 8.63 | 11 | 10.8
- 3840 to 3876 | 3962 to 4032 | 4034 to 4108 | 0.9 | 8.77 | 10.3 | 11.2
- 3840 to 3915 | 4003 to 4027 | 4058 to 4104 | -3.7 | 8.78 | 11.9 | 11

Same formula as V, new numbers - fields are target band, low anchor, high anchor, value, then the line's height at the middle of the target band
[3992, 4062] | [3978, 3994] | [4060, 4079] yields -4.8 Ang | 11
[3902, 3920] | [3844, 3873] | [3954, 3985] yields -4.5 Ang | 8.71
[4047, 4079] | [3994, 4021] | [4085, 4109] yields -3.4 Ang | 10.6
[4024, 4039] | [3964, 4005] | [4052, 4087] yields -2.1 Ang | 10.6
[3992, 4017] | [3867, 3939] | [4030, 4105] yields -2.5 Ang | 10.3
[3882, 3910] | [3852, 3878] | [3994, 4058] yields 2.6 Ang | 9.47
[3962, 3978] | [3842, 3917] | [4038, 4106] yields 5.0 Ang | 9.99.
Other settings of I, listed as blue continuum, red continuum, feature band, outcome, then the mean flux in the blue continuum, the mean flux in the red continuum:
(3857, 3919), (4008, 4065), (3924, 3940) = 3.98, 9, 11.9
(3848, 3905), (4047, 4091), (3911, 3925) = -1.98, 8.54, 11.6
